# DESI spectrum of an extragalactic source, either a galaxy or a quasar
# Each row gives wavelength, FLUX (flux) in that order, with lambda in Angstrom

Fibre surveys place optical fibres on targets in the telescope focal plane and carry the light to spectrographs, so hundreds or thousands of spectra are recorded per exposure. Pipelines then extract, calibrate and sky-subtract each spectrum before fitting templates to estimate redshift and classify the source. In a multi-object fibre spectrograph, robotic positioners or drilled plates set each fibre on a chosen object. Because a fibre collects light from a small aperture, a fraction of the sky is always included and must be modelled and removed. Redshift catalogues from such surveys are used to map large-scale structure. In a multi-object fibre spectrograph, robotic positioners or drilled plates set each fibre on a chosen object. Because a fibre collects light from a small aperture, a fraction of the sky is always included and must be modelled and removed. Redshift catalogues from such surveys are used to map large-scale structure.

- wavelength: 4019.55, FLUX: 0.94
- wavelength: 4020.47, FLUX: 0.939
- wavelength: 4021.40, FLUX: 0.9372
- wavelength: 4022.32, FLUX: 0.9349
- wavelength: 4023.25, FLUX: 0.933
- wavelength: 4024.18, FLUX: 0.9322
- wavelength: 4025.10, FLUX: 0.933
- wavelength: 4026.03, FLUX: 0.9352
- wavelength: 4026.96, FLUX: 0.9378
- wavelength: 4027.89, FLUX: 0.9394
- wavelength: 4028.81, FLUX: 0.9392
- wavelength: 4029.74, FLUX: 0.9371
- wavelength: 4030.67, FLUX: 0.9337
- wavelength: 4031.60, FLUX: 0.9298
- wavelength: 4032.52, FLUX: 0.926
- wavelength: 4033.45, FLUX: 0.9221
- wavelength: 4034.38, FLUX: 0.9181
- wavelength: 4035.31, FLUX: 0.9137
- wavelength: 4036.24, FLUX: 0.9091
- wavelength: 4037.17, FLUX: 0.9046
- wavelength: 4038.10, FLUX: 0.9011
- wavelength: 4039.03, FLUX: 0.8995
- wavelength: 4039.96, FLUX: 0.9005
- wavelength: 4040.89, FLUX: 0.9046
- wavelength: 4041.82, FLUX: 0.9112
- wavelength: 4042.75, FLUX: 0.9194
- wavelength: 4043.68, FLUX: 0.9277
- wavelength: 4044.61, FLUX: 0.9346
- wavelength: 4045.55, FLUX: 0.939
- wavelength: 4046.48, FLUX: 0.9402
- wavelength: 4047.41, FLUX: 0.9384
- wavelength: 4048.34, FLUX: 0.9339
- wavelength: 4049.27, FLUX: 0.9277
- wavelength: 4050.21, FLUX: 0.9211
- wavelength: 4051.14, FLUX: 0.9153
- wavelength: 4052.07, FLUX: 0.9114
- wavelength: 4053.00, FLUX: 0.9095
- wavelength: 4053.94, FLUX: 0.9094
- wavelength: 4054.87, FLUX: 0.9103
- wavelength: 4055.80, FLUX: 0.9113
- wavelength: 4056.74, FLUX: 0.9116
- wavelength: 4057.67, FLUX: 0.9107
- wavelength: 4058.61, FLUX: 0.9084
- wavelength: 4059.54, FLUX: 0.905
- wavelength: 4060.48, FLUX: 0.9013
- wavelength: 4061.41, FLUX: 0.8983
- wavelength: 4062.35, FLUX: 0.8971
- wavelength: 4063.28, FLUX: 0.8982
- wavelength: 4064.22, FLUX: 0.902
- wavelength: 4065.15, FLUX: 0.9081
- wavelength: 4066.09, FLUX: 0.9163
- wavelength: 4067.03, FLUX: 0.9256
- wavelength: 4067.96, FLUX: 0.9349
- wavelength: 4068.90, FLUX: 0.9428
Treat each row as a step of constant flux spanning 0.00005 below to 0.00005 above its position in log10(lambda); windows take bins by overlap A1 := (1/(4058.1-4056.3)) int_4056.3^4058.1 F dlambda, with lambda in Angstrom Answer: 0.913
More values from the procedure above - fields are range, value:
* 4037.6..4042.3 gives 0.904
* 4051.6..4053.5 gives 0.91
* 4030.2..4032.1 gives 0.934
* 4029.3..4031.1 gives 0.934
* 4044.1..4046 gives 0.933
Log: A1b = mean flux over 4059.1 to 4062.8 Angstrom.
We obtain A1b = 0.899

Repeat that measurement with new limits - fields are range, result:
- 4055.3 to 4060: 0.91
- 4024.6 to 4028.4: 0.938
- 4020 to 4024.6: 0.935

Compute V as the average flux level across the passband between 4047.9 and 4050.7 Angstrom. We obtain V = 0.927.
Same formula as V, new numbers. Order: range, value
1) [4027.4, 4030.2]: 0.939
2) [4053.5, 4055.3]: 0.912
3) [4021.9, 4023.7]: 0.932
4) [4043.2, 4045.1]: 0.928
